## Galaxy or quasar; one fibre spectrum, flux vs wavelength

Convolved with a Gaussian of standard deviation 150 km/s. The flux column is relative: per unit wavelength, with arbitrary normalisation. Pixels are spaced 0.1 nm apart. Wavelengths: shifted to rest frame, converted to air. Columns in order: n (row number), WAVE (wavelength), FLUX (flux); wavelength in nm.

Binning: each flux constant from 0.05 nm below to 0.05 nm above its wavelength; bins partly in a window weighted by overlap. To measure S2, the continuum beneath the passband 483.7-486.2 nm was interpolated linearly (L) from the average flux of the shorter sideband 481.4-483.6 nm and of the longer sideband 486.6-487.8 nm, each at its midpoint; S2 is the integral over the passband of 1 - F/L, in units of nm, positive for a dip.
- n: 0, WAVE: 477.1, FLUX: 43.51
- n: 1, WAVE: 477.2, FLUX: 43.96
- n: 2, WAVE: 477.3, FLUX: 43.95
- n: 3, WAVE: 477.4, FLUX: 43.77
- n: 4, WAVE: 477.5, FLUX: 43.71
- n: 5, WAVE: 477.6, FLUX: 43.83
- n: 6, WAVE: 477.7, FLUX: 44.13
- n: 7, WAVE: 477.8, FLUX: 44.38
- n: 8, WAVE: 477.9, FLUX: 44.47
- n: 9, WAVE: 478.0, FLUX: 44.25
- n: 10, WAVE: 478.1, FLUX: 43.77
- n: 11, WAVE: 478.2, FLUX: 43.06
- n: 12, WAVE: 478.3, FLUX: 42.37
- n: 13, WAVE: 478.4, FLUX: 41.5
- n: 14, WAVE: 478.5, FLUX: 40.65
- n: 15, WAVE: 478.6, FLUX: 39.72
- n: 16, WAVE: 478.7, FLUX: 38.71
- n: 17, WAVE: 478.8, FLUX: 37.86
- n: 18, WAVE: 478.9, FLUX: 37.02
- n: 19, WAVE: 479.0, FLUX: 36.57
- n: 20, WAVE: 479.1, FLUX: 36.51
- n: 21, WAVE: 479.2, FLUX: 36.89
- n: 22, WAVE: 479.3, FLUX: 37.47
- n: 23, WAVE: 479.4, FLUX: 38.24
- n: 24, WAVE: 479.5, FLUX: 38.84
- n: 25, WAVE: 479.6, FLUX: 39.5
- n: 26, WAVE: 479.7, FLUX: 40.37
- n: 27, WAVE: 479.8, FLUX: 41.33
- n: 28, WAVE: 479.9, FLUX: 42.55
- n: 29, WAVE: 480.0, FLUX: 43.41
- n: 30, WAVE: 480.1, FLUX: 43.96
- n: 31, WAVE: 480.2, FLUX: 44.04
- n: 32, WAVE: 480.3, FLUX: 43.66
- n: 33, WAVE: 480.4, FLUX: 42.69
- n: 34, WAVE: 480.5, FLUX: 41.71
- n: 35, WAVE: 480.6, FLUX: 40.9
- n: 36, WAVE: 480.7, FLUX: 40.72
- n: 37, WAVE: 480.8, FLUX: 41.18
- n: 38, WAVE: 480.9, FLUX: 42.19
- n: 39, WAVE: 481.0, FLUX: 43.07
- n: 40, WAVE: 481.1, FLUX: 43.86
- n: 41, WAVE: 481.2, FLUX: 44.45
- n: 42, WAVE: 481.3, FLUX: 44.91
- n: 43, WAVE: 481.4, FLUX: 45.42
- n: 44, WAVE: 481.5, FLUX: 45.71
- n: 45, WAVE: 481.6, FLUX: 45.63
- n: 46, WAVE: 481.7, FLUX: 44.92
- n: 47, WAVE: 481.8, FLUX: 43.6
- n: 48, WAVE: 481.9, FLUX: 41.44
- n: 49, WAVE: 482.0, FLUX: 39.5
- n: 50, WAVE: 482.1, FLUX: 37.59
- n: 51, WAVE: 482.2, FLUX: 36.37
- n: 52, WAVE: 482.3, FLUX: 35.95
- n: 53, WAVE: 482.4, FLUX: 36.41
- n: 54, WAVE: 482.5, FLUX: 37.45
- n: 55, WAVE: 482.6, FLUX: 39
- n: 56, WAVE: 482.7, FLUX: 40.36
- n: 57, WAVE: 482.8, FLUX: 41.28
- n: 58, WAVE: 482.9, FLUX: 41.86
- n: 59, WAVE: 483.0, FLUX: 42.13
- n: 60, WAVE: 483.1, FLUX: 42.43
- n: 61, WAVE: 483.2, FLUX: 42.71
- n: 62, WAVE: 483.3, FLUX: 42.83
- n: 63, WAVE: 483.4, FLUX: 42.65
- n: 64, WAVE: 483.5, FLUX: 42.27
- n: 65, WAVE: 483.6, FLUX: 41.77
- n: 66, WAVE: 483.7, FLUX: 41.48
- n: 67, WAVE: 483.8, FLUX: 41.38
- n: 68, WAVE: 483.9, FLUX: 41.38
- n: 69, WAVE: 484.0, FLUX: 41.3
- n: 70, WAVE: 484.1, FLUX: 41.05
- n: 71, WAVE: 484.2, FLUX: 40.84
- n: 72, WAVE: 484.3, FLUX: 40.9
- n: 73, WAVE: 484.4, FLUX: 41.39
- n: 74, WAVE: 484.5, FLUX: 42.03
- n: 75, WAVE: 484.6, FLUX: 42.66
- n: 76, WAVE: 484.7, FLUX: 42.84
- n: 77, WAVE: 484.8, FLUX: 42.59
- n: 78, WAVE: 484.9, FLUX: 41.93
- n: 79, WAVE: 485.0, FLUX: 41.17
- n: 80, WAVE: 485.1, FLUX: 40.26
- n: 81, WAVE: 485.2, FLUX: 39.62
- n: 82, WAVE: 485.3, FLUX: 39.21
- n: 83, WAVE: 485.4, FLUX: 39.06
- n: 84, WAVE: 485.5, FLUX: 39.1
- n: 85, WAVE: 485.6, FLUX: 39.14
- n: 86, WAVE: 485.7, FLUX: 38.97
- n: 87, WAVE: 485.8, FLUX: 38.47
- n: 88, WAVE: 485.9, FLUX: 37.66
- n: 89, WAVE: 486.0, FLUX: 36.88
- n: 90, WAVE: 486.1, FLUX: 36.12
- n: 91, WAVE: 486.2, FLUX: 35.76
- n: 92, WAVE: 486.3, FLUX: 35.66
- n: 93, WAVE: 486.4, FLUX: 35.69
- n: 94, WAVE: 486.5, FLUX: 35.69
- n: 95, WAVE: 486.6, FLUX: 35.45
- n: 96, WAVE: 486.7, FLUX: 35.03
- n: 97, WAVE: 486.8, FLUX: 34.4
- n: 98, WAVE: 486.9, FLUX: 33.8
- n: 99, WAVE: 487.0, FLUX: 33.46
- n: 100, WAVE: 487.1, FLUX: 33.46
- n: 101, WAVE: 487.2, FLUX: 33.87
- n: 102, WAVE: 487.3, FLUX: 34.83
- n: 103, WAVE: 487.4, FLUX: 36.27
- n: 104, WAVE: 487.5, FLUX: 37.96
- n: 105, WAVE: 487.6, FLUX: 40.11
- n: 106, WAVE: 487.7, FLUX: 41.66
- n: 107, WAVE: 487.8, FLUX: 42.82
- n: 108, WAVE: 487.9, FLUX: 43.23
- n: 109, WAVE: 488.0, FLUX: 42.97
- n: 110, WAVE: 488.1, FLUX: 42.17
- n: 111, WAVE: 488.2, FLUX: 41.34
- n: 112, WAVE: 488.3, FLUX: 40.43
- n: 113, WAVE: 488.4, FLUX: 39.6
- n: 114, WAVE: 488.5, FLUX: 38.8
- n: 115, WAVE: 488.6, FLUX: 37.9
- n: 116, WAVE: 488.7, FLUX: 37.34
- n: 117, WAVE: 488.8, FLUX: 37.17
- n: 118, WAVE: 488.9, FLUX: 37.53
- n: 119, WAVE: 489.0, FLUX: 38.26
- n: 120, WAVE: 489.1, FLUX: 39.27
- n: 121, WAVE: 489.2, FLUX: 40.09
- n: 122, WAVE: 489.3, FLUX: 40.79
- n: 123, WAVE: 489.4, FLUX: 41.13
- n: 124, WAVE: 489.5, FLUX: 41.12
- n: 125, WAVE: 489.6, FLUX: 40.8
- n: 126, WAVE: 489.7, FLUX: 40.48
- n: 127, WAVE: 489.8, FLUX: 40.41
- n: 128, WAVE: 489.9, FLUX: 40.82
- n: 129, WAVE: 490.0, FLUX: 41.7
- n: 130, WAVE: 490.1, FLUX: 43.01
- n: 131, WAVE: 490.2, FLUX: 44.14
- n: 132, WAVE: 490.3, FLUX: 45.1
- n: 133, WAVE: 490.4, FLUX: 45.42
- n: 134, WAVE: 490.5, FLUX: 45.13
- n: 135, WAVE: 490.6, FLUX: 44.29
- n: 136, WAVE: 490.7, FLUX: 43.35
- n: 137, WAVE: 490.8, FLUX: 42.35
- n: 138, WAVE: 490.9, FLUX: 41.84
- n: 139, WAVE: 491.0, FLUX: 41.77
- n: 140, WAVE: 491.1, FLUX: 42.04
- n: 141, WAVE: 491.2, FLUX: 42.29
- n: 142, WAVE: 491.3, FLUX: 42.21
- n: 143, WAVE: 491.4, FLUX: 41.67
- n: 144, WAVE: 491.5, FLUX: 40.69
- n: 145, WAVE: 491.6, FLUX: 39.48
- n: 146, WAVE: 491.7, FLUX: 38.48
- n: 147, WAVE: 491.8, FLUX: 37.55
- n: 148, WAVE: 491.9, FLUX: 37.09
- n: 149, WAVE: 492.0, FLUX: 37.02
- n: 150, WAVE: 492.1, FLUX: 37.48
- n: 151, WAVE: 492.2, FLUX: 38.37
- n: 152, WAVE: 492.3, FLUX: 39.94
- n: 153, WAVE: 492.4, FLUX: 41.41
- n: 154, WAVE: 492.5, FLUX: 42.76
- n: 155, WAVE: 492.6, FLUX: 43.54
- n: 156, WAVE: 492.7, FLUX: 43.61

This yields -0.10 nm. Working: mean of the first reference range 41.2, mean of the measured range 40.2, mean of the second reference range 36.2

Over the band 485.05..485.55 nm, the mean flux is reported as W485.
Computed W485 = 39.5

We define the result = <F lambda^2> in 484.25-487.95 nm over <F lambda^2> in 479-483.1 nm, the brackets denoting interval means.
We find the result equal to 0.95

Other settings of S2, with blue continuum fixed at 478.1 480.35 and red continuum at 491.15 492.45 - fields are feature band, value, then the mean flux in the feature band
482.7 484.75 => -0.09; 41.8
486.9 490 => 0.04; 39.2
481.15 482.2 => -0.07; 43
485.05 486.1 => 0.03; 38.7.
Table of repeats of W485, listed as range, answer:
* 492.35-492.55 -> 42.1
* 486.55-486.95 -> 34.7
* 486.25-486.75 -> 35.5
